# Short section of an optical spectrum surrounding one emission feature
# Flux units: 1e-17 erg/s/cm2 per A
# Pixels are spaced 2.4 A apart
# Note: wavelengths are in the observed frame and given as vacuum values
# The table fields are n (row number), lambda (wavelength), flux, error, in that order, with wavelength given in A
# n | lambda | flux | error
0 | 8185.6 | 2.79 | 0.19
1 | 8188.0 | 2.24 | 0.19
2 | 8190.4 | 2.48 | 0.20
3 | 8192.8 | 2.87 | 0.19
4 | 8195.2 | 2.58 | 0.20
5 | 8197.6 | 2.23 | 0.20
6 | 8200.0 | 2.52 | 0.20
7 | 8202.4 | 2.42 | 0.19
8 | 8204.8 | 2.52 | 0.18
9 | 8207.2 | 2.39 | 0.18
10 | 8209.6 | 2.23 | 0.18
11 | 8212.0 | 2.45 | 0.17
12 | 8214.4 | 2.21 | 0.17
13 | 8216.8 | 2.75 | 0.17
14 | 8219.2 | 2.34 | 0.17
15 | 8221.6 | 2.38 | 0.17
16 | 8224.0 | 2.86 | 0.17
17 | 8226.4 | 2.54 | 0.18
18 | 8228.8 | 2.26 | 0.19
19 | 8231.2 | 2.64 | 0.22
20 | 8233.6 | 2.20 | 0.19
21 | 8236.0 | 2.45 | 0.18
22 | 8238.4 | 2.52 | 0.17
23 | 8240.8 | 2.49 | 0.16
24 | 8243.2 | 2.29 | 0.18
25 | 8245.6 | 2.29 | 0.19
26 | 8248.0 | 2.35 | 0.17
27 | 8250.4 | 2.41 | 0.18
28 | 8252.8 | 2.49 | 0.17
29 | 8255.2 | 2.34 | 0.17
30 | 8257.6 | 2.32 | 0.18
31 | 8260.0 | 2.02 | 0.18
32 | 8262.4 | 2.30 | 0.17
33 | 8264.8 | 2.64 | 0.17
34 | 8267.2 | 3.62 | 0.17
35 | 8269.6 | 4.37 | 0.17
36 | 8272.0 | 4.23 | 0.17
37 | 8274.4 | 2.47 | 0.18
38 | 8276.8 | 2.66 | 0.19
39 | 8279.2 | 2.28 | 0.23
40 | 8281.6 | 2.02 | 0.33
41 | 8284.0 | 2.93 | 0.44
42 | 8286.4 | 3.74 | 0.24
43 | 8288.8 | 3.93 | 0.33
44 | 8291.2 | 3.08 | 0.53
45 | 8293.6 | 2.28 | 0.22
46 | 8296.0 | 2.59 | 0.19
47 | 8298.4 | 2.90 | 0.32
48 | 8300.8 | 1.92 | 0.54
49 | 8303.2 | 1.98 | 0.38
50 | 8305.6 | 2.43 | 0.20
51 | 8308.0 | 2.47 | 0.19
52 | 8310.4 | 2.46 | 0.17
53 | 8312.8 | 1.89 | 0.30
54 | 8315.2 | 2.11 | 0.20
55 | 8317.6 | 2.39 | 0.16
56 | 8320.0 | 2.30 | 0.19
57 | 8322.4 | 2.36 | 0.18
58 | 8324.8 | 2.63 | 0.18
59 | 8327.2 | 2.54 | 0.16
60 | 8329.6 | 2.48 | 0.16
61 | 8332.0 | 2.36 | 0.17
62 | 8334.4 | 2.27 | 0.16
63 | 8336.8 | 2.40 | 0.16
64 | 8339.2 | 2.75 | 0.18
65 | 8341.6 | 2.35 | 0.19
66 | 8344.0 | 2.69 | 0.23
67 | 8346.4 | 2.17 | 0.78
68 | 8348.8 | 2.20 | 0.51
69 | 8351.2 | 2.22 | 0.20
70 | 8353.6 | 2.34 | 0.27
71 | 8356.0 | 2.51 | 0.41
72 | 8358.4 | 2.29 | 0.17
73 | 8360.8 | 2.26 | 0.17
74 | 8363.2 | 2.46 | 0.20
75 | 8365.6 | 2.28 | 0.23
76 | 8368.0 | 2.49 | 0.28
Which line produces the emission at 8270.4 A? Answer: [S II]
